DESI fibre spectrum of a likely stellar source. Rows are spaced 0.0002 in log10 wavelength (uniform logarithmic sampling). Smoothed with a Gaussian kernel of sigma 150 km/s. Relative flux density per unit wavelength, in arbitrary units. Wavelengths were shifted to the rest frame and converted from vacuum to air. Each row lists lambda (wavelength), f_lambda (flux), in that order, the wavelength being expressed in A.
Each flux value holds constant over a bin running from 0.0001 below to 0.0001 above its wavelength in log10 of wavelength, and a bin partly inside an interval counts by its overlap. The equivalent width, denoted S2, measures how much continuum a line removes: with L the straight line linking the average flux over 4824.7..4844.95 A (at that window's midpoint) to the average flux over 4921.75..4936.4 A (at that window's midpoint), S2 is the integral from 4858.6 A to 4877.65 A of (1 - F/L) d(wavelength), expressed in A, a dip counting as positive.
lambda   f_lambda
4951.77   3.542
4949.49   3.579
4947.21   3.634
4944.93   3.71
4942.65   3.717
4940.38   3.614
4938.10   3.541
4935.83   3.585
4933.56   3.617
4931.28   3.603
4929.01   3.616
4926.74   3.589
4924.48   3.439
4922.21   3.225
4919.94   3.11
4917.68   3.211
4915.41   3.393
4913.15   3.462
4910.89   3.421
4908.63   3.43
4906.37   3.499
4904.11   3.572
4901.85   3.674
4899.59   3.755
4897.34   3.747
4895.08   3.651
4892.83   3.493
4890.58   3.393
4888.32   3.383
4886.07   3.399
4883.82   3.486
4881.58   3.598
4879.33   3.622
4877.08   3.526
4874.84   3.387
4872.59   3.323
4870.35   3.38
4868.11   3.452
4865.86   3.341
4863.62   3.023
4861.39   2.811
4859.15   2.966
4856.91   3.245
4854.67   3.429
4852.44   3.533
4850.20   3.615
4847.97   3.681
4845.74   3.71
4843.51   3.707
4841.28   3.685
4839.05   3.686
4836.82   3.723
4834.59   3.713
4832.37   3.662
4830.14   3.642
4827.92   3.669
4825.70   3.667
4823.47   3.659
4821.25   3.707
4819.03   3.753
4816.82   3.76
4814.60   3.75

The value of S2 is 2.0 A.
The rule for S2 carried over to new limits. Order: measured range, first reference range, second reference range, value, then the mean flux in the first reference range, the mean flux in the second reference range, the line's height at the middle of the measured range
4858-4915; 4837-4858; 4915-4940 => 1.50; 3.59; 3.45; 3.53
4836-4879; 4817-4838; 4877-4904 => 2.33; 3.69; 3.56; 3.63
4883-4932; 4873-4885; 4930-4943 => 1.10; 3.51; 3.61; 3.56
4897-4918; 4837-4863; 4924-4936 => 0.17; 3.46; 3.58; 3.55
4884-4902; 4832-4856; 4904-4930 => -0.35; 3.65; 3.41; 3.49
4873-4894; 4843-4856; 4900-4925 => 0.17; 3.6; 3.41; 3.5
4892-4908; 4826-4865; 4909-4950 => -0.56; 3.5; 3.5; 3.5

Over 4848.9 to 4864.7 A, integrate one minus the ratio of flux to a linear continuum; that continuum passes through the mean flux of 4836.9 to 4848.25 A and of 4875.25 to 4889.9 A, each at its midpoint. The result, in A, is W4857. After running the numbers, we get 1.7 A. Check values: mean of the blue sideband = 3.7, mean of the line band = 3.24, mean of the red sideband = 3.49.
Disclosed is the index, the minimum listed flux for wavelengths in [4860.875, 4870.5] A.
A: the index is 2.811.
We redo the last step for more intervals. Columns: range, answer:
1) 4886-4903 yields 3.383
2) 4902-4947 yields 3.11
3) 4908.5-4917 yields 3.393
